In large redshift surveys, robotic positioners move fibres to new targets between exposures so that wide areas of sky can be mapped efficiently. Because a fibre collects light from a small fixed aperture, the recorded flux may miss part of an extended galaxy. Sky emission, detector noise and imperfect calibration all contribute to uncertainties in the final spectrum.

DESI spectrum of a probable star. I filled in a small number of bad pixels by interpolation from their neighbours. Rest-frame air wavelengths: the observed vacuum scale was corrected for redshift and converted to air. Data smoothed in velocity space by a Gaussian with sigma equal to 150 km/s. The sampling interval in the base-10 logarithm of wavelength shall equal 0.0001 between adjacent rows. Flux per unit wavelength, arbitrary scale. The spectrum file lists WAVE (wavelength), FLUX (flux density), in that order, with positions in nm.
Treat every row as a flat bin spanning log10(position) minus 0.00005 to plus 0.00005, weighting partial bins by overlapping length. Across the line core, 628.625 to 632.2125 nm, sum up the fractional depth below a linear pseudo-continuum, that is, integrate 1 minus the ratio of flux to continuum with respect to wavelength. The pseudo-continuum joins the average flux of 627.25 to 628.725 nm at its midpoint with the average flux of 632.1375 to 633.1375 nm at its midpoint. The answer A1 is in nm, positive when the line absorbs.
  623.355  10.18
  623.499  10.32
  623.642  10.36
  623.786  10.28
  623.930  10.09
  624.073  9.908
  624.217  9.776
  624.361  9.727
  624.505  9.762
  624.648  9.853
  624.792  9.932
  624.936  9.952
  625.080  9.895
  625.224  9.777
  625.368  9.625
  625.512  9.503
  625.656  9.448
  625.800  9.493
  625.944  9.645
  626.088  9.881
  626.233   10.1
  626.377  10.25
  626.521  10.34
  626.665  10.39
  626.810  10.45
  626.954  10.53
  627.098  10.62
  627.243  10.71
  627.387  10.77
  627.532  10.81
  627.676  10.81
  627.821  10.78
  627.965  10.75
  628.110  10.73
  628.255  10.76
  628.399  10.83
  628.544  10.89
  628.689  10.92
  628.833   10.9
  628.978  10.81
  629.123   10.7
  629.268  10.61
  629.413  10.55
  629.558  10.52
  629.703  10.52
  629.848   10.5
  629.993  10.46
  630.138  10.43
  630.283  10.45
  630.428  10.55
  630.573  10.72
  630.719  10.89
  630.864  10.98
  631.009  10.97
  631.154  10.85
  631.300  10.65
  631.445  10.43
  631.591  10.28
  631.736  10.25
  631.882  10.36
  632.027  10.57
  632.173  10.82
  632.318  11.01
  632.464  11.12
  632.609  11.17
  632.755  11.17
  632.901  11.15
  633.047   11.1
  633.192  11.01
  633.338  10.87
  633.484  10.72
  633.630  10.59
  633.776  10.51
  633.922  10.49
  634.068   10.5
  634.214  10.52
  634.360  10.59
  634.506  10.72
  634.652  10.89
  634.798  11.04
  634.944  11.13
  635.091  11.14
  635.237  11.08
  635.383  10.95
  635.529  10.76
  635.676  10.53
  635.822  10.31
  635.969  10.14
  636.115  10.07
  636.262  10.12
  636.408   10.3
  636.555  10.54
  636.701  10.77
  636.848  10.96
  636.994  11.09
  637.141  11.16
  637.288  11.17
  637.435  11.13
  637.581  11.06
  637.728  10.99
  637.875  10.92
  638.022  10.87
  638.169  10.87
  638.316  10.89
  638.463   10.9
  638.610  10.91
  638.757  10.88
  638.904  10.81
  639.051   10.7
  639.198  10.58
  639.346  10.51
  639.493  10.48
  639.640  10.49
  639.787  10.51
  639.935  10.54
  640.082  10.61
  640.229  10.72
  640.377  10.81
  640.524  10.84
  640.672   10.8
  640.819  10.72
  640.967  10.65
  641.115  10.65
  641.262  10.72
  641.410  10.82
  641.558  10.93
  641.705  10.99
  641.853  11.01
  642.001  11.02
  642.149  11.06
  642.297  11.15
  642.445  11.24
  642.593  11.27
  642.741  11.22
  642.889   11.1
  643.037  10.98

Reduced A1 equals 0.11 nm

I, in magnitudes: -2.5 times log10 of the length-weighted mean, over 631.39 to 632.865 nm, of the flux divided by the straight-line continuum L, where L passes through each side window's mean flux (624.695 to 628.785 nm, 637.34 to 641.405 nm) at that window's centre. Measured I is -0.02 mag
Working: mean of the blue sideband 10.3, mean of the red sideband 10.8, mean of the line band 10.7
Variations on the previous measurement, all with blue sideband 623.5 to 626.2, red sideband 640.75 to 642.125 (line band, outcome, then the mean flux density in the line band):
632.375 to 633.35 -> -0.08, 11.1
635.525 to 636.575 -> 0.02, 10.3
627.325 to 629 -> -0.08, 10.8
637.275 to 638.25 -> -0.04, 11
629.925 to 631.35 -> -0.05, 10.7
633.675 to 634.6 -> -0.02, 10.6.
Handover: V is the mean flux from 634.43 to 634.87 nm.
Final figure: 10.9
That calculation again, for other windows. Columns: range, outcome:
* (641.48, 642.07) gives 11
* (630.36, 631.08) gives 10.8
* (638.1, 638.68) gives 10.9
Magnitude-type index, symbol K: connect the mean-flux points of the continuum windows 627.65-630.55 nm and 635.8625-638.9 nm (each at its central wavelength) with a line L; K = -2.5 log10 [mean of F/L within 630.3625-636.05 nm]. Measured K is 0.00 mag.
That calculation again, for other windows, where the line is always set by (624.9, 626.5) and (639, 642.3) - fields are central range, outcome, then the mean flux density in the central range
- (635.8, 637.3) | -0.01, 10.6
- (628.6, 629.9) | -0.07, 10.7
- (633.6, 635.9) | -0.04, 10.7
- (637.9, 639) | -0.03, 10.9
